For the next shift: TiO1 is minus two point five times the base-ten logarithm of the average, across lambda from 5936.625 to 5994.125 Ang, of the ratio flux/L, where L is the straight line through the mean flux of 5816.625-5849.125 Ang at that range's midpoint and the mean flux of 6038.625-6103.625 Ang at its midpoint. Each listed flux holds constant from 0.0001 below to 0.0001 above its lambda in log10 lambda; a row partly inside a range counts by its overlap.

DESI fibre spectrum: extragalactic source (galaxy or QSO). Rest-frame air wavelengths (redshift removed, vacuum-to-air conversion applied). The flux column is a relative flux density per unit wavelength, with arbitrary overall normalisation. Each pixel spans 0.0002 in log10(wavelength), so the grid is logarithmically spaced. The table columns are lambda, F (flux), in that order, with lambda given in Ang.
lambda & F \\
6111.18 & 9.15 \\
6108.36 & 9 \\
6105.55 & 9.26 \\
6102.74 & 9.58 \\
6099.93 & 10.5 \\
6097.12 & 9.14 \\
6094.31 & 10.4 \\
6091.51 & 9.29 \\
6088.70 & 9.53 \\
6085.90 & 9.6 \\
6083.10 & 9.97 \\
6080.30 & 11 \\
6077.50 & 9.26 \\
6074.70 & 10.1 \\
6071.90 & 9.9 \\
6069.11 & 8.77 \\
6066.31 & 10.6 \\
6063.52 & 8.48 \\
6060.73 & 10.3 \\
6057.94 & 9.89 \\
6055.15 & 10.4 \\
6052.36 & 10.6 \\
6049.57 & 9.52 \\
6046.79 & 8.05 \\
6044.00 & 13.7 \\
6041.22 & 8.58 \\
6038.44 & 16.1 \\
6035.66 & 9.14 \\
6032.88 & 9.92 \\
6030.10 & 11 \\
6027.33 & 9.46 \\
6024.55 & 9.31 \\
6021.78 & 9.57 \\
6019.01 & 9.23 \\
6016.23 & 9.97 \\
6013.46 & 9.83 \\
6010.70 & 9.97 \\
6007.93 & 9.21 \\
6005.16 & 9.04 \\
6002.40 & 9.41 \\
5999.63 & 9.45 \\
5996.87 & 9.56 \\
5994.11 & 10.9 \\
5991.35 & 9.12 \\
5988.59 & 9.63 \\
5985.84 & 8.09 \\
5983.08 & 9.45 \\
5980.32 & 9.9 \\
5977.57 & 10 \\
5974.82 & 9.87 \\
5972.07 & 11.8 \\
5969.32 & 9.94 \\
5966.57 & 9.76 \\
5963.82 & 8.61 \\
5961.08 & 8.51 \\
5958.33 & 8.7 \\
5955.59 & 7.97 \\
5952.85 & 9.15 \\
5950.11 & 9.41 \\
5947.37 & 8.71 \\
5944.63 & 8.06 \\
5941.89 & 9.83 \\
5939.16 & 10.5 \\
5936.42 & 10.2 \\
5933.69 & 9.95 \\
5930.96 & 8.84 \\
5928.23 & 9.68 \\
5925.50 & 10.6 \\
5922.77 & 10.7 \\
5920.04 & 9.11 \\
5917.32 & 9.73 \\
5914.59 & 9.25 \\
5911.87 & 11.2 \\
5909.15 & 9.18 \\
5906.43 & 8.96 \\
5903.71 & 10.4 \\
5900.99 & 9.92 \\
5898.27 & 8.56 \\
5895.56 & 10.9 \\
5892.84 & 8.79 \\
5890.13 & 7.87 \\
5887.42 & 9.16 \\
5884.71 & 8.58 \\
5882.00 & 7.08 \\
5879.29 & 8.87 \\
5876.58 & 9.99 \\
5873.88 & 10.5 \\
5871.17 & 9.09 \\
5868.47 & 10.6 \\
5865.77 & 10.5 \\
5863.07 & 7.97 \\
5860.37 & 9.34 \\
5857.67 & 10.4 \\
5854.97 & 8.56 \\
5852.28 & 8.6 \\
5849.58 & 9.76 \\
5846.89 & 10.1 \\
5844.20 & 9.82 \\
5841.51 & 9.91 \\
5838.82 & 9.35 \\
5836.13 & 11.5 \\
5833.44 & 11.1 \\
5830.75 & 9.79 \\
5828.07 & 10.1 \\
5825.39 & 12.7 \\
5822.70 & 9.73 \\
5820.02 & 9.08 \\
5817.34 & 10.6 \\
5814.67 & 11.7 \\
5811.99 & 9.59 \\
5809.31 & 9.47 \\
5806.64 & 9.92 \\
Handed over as 0.08 mag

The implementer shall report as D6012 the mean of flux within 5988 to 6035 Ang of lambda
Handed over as 9.67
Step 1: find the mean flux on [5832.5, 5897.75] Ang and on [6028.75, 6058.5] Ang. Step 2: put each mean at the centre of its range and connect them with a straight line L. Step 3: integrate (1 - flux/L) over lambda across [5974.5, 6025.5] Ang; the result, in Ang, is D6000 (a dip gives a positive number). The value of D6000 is 4.0 Ang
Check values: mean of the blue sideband 9.49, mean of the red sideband 10.6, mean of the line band 9.55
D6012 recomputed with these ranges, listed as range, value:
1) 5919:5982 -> 9.56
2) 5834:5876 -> 9.76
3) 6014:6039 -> 10.2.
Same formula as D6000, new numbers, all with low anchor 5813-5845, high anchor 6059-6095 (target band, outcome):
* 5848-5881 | 2.7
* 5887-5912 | 2.0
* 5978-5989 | 0.8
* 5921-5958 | 2.4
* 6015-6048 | -1.5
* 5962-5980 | 0.2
